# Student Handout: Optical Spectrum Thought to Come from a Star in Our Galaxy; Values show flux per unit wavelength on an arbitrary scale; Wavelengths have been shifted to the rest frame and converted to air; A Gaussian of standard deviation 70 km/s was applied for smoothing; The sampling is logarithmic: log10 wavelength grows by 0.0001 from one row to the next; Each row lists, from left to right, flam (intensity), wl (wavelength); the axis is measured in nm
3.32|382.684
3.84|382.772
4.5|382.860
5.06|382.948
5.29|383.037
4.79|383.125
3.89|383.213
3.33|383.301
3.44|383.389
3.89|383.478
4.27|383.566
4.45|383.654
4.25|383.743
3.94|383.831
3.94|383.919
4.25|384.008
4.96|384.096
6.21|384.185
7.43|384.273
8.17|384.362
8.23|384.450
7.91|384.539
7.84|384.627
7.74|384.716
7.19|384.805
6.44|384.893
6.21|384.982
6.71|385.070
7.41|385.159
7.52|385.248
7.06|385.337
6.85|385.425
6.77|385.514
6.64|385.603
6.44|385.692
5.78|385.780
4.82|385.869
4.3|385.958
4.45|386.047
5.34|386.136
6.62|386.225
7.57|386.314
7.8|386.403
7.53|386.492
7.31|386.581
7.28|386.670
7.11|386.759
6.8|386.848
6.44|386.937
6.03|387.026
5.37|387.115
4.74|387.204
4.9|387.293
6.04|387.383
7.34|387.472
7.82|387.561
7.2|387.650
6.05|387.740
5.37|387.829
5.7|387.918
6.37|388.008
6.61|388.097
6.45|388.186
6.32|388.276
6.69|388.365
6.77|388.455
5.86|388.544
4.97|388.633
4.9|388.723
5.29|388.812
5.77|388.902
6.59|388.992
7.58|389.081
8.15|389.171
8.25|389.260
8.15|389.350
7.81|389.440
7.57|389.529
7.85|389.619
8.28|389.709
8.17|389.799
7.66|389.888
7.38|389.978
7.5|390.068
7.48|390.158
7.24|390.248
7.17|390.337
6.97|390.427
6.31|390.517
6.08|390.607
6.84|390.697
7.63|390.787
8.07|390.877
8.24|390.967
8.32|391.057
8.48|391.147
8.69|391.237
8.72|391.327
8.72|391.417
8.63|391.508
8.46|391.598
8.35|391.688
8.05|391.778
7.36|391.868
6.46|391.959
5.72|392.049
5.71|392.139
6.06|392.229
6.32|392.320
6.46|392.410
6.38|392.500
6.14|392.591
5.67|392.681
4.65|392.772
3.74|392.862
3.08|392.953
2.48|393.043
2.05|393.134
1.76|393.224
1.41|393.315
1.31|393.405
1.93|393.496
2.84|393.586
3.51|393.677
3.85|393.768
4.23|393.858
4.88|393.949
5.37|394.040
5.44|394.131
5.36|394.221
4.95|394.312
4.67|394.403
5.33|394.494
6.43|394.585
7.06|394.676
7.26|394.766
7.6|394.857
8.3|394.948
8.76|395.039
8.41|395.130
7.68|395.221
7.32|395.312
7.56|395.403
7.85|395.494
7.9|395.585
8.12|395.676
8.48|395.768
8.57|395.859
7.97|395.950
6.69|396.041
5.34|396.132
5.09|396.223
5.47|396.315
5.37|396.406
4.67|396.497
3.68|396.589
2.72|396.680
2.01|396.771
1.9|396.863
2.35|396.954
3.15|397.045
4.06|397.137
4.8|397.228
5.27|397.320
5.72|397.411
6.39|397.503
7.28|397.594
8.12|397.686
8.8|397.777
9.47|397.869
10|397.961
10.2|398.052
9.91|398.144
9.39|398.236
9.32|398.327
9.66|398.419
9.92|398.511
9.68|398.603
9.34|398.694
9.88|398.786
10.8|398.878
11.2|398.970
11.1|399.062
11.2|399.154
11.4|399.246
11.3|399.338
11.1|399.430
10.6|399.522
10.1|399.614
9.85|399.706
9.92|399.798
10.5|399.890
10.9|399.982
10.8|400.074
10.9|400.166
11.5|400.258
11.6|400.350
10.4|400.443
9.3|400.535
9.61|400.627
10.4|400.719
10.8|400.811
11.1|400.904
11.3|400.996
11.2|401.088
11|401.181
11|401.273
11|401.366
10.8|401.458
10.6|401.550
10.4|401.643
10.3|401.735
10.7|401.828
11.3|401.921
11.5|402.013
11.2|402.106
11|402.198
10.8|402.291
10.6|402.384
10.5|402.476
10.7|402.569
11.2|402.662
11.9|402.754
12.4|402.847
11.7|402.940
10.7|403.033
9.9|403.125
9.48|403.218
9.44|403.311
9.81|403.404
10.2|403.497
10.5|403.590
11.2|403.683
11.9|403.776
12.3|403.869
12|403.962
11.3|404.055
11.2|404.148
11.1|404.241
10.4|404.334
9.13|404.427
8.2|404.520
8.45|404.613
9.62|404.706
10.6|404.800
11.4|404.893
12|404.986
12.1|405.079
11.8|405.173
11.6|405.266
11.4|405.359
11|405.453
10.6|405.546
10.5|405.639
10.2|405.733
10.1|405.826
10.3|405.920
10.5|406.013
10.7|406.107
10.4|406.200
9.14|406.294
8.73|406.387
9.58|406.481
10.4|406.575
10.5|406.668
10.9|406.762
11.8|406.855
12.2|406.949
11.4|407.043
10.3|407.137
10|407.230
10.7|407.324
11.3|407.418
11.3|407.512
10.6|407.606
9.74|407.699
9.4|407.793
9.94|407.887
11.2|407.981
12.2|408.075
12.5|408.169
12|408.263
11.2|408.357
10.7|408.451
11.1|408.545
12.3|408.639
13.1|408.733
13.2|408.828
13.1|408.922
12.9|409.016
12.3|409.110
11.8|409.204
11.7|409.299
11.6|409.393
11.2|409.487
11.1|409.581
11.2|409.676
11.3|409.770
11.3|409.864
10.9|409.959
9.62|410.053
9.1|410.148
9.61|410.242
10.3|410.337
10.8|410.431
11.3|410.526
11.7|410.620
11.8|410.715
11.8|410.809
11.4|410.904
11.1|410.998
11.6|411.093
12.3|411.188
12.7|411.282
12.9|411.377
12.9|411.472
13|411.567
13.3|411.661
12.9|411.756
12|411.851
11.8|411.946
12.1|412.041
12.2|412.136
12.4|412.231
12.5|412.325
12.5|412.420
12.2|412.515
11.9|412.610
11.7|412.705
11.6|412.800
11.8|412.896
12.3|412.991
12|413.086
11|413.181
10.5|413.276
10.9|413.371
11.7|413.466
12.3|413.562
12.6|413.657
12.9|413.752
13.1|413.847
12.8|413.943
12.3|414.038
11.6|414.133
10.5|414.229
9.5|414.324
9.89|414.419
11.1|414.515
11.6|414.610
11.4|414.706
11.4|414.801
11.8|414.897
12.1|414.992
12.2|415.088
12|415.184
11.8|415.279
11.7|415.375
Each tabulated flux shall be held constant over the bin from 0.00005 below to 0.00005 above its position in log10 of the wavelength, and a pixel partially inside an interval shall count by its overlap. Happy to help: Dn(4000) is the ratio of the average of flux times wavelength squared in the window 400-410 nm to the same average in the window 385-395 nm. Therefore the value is 1.9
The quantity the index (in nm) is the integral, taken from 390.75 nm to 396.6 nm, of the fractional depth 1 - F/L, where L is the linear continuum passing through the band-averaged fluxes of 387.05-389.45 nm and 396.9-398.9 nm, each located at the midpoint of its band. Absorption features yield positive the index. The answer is 0.86 nm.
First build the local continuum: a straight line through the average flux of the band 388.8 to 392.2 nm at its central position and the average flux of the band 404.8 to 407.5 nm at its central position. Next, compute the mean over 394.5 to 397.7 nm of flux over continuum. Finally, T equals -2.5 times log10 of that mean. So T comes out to 0.38 mag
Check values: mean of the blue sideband 7.53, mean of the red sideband 10.8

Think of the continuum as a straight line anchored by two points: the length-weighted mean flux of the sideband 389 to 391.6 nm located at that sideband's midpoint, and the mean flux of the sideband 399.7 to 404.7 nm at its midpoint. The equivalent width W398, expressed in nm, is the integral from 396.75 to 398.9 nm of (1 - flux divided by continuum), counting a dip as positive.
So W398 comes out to 0.50 nm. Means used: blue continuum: 7.78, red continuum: 10.7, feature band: 7.42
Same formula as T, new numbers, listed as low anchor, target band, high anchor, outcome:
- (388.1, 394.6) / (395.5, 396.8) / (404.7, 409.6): 0.266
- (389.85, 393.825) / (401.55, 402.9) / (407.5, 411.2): -0.199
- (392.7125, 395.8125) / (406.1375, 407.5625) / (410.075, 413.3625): -0.063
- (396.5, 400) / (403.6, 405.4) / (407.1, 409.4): -0.072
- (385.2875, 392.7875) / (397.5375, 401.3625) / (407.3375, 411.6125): -0.122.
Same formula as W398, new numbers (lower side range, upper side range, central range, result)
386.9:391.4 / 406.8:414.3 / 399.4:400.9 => -0.19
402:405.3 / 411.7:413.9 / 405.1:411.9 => 0.14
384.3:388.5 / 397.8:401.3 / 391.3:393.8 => 0.94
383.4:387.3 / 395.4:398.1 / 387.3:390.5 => -0.36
